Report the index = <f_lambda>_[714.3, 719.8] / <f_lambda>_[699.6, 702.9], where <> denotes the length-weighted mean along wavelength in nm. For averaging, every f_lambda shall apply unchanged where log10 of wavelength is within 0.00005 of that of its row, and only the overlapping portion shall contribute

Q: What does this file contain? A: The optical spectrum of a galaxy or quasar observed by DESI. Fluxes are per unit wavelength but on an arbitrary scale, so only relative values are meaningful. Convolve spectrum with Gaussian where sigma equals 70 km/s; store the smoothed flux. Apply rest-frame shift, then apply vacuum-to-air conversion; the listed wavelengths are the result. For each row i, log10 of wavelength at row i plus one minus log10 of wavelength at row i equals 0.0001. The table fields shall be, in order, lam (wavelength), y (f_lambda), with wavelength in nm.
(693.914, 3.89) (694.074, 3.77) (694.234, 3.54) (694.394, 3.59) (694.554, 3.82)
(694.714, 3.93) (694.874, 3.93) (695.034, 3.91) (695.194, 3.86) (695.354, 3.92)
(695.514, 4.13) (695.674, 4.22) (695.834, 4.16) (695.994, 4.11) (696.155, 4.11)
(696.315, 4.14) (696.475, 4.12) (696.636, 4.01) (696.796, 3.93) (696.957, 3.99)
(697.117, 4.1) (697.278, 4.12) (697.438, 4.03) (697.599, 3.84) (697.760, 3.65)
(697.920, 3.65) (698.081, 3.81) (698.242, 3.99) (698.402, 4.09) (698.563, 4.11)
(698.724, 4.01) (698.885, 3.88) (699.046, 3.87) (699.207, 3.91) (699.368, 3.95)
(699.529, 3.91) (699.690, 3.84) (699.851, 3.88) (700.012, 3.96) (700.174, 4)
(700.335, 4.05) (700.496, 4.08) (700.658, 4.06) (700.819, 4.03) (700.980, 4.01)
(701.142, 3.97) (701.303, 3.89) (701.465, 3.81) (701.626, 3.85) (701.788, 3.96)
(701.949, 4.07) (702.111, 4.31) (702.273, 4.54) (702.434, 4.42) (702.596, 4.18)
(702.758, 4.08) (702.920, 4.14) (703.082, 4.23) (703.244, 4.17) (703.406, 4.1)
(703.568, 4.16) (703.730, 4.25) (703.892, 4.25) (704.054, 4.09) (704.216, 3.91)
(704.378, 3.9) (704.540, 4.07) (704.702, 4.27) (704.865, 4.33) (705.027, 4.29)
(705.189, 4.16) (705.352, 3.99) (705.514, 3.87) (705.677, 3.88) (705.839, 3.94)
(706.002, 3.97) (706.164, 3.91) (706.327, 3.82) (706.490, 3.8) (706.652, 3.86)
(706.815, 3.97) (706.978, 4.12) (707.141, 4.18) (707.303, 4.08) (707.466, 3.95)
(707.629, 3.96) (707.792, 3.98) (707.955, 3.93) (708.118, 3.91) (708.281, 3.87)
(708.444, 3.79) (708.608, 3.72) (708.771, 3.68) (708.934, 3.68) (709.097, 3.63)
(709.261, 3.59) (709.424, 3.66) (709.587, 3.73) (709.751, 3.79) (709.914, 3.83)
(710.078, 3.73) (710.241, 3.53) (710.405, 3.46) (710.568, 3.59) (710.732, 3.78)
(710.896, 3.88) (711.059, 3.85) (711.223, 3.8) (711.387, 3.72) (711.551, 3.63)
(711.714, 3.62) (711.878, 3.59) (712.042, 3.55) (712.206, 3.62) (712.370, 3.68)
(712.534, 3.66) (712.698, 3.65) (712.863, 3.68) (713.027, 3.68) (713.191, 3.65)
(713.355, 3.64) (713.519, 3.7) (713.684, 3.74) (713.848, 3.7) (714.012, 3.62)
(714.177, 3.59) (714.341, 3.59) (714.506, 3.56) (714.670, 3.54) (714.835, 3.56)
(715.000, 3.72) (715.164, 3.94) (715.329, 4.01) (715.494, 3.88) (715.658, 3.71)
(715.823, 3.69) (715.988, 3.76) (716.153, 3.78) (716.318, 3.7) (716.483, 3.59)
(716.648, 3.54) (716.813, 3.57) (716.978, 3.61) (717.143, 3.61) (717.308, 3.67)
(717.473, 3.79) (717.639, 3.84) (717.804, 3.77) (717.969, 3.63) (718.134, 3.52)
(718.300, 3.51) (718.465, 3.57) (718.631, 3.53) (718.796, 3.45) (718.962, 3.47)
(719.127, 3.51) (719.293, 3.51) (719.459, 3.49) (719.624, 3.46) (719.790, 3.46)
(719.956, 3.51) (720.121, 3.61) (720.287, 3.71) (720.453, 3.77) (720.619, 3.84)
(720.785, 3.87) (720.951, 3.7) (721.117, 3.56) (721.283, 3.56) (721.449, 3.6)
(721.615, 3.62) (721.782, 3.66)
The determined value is 0.90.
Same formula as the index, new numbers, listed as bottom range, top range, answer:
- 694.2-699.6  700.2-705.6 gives 1.04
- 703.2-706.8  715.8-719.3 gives 0.90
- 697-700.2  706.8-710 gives 0.98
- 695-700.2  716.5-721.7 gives 0.91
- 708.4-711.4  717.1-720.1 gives 0.96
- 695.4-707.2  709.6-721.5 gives 0.91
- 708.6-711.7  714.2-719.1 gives 0.99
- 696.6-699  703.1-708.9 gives 1.01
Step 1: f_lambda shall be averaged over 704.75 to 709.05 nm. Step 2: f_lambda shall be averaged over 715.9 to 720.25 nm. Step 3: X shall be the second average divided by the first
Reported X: 0.91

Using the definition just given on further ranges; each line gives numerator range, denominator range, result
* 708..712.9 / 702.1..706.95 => 0.90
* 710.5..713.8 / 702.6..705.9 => 0.90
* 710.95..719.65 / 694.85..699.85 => 0.92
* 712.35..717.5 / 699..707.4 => 0.91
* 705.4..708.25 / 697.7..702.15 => 1.00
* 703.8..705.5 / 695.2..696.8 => 1.01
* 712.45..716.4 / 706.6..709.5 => 0.96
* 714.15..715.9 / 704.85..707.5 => 0.93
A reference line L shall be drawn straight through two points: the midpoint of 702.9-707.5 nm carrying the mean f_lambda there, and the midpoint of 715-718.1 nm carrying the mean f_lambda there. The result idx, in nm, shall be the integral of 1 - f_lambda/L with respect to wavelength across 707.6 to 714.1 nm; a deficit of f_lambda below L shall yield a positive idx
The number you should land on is 0.303 nm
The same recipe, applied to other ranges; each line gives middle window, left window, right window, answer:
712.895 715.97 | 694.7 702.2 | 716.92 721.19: 0.00 nm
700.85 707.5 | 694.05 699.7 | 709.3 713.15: -0.45 nm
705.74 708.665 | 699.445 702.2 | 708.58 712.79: -0.11 nm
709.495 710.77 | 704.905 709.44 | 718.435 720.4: 0.05 nm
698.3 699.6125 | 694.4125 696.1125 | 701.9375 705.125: 0.04 nm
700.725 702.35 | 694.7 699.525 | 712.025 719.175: -0.06 nm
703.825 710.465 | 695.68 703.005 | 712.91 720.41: -0.10 nm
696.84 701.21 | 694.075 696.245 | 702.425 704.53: 0.08 nm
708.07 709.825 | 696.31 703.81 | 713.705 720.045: 0.04 nm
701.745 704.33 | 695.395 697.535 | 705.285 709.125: -0.13 nm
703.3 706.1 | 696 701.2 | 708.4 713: -0.19 nm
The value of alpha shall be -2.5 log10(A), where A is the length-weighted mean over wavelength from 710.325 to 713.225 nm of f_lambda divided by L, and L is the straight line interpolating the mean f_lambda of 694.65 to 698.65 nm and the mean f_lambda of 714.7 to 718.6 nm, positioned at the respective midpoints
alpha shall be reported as 0.03 mag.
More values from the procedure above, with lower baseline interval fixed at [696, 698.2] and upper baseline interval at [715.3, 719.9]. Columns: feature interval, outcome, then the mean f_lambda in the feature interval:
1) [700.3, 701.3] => -0.032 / 4.02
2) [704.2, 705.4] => -0.080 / 4.13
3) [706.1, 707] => -0.025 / 3.9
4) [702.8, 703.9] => -0.085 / 4.18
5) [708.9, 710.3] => 0.020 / 3.69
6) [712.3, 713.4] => 0.012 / 3.66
